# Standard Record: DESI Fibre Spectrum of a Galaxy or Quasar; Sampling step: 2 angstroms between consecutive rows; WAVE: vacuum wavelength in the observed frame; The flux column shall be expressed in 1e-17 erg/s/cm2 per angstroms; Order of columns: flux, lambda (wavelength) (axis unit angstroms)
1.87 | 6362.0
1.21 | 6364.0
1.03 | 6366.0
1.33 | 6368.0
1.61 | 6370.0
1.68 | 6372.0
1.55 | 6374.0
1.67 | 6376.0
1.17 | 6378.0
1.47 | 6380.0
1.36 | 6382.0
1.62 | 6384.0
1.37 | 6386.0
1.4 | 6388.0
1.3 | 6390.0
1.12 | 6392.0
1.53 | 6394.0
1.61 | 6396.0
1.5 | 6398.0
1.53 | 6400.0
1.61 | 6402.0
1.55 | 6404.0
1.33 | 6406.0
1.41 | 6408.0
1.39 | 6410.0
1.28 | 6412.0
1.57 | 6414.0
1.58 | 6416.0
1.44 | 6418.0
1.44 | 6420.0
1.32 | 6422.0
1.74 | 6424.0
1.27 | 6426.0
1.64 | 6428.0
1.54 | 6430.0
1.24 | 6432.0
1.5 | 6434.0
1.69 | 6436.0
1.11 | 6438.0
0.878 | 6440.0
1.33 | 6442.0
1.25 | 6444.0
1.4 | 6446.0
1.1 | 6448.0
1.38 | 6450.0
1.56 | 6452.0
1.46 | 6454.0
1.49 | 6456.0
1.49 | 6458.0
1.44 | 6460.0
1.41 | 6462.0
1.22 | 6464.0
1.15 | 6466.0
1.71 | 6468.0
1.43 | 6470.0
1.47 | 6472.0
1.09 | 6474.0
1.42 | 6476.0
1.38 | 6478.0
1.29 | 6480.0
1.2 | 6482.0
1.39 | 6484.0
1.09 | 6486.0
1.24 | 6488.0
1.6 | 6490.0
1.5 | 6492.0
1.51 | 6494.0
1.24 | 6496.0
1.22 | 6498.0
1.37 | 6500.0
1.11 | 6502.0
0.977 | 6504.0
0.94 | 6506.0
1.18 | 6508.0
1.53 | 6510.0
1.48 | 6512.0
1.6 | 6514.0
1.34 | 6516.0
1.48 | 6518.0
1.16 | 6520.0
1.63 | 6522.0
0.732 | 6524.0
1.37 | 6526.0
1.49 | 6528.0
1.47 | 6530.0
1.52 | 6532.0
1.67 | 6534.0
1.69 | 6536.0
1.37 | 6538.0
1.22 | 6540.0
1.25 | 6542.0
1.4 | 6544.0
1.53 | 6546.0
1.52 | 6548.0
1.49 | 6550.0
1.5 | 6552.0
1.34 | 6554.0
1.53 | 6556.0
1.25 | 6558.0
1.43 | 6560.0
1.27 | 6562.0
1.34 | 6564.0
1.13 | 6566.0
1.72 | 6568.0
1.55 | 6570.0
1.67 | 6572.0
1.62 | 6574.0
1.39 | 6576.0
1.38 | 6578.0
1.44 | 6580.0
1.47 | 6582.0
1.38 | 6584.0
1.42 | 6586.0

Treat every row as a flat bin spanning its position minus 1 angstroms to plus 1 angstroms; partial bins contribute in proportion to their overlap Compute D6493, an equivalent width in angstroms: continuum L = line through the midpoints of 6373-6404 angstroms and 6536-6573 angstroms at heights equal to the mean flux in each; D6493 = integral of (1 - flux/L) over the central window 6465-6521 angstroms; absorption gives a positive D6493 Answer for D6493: 4.4 angstroms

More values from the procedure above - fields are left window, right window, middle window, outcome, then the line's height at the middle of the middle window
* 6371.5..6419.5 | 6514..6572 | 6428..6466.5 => 2.2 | 1.44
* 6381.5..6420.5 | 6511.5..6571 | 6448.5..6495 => 1.5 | 1.43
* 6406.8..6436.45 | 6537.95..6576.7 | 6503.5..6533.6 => 2.1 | 1.44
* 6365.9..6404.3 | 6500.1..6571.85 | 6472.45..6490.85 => 1.4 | 1.41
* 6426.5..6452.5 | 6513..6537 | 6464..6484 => 0.5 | 1.38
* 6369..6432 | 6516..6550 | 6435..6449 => 1.9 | 1.45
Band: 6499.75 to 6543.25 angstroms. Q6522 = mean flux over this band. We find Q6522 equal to 1.34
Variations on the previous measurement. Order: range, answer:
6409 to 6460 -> 1.4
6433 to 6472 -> 1.37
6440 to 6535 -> 1.35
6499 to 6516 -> 1.28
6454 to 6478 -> 1.39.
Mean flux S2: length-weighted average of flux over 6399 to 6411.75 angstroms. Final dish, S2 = 1.46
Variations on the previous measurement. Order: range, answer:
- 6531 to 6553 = 1.47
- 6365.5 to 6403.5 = 1.45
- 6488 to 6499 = 1.4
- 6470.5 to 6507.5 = 1.28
